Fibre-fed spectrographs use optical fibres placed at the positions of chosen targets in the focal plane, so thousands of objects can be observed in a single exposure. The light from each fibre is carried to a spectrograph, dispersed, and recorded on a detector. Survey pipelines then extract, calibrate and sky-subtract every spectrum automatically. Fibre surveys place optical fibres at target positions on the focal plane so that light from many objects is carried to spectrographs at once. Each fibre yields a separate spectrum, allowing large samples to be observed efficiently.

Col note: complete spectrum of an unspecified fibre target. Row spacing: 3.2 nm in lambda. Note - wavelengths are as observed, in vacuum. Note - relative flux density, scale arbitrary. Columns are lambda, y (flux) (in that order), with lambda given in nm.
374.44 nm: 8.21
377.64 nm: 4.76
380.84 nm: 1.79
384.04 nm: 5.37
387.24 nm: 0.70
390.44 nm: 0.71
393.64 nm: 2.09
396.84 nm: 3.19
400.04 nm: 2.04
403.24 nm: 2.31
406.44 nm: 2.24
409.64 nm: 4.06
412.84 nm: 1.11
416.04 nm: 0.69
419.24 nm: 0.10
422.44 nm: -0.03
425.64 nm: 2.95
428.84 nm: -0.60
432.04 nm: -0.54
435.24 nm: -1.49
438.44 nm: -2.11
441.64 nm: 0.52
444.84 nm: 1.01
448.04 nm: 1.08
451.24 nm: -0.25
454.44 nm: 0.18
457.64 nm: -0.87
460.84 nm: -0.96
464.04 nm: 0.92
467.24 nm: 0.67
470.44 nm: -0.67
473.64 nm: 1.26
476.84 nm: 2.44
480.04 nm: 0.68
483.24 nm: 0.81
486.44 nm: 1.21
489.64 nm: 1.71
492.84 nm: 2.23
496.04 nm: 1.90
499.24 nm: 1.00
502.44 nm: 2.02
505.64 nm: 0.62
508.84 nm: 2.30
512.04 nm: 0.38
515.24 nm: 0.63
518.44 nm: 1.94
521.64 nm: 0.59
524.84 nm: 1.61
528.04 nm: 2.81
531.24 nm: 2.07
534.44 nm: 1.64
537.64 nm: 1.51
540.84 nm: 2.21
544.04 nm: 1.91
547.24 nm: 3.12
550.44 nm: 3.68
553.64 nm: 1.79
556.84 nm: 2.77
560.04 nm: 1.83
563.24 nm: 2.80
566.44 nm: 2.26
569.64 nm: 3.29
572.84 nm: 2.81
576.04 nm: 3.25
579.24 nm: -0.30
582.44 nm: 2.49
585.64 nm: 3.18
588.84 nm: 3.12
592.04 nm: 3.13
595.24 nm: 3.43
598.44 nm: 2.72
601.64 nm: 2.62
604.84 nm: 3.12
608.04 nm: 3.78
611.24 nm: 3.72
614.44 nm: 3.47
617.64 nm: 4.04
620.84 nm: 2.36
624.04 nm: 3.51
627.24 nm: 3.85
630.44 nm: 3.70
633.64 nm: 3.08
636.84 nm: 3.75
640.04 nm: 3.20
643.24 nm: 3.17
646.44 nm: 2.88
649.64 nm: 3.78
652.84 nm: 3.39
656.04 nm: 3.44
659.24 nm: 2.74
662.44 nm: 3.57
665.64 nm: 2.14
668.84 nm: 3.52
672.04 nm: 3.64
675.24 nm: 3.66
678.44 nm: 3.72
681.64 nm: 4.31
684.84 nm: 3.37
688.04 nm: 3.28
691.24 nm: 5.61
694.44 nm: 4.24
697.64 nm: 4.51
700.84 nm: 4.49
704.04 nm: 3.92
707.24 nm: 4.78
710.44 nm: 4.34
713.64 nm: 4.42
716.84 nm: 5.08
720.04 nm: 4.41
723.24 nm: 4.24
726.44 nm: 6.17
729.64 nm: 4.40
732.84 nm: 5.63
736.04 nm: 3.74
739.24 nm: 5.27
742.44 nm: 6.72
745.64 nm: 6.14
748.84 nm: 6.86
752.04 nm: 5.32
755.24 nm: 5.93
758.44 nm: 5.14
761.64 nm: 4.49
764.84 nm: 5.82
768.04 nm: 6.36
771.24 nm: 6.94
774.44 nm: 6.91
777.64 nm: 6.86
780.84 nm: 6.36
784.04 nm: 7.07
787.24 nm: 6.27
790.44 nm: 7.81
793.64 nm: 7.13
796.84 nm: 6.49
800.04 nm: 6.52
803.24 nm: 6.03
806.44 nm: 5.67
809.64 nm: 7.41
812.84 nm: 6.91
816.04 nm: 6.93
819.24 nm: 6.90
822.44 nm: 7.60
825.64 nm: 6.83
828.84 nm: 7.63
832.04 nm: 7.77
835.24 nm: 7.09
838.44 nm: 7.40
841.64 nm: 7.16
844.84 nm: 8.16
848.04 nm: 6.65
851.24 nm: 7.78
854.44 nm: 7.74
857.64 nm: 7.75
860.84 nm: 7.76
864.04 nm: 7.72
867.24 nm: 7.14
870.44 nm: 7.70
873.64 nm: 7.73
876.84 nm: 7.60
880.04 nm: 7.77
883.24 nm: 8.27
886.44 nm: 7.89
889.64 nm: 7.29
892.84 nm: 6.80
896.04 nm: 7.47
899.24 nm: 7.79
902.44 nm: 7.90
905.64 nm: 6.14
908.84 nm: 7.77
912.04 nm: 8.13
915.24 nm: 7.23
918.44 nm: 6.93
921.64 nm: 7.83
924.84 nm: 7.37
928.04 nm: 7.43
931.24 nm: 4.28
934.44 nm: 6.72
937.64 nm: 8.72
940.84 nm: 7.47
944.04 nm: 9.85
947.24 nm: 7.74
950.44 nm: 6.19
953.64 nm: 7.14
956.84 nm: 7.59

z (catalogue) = 0.857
